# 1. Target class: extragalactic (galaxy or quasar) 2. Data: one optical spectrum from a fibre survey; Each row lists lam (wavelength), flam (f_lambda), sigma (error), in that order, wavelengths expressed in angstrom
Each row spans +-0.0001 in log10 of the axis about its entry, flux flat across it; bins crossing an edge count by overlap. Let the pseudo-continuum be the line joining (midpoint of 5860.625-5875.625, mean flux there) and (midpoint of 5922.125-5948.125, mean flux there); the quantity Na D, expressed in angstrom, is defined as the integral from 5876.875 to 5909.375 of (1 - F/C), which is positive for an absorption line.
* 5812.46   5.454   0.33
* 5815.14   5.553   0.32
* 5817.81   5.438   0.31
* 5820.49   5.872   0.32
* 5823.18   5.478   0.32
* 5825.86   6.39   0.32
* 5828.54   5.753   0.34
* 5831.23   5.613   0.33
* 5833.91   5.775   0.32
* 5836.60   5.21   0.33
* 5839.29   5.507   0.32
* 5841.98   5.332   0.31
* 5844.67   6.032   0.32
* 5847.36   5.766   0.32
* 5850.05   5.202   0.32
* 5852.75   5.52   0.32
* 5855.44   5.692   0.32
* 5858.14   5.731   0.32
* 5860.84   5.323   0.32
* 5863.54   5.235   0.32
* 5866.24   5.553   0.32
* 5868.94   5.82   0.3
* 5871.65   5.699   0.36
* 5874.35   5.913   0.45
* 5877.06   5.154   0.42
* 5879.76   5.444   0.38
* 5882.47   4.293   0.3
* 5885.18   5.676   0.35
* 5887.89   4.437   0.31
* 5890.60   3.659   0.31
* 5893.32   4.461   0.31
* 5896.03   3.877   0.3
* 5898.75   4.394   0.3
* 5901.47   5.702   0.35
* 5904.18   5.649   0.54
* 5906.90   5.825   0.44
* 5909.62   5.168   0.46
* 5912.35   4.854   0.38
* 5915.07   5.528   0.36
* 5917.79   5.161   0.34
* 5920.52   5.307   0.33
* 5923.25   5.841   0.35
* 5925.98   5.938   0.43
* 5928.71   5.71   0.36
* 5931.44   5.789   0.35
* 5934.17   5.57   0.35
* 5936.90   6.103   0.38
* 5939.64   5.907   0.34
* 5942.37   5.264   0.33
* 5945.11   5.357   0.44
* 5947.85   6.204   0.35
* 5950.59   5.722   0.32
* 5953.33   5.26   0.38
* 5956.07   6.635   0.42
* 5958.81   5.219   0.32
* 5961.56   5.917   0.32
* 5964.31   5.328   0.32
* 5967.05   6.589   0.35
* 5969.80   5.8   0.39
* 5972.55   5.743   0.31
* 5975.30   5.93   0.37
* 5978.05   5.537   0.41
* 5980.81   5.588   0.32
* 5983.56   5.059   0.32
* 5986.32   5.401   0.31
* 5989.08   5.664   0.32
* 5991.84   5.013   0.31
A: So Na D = 4.5 angstrom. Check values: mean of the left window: 5.61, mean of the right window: 5.75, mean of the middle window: 4.88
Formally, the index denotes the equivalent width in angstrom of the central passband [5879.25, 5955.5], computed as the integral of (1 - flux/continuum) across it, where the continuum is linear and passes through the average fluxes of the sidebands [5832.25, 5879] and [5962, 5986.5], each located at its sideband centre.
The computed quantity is 4.4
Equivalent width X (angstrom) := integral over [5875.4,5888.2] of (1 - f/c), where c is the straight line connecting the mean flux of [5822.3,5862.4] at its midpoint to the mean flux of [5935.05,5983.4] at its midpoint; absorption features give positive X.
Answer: 1.3 angstrom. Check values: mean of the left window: 5.62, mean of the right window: 5.75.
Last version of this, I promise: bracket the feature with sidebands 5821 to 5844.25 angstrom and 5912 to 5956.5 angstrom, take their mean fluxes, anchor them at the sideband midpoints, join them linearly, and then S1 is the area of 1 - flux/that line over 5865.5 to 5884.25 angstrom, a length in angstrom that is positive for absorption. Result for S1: 0.8 angstrom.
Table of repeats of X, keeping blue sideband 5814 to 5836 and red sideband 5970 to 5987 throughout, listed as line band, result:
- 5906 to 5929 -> 0.66 angstrom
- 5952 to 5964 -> -0.29 angstrom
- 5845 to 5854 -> 0.22 angstrom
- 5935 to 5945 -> -0.17 angstrom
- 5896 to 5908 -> 0.92 angstrom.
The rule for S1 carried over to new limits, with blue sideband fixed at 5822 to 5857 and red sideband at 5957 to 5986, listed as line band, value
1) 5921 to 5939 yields -0.44 angstrom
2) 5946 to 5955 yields -0.11 angstrom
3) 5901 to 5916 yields 0.58 angstrom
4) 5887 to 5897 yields 2.74 angstrom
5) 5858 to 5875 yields 0.17 angstrom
